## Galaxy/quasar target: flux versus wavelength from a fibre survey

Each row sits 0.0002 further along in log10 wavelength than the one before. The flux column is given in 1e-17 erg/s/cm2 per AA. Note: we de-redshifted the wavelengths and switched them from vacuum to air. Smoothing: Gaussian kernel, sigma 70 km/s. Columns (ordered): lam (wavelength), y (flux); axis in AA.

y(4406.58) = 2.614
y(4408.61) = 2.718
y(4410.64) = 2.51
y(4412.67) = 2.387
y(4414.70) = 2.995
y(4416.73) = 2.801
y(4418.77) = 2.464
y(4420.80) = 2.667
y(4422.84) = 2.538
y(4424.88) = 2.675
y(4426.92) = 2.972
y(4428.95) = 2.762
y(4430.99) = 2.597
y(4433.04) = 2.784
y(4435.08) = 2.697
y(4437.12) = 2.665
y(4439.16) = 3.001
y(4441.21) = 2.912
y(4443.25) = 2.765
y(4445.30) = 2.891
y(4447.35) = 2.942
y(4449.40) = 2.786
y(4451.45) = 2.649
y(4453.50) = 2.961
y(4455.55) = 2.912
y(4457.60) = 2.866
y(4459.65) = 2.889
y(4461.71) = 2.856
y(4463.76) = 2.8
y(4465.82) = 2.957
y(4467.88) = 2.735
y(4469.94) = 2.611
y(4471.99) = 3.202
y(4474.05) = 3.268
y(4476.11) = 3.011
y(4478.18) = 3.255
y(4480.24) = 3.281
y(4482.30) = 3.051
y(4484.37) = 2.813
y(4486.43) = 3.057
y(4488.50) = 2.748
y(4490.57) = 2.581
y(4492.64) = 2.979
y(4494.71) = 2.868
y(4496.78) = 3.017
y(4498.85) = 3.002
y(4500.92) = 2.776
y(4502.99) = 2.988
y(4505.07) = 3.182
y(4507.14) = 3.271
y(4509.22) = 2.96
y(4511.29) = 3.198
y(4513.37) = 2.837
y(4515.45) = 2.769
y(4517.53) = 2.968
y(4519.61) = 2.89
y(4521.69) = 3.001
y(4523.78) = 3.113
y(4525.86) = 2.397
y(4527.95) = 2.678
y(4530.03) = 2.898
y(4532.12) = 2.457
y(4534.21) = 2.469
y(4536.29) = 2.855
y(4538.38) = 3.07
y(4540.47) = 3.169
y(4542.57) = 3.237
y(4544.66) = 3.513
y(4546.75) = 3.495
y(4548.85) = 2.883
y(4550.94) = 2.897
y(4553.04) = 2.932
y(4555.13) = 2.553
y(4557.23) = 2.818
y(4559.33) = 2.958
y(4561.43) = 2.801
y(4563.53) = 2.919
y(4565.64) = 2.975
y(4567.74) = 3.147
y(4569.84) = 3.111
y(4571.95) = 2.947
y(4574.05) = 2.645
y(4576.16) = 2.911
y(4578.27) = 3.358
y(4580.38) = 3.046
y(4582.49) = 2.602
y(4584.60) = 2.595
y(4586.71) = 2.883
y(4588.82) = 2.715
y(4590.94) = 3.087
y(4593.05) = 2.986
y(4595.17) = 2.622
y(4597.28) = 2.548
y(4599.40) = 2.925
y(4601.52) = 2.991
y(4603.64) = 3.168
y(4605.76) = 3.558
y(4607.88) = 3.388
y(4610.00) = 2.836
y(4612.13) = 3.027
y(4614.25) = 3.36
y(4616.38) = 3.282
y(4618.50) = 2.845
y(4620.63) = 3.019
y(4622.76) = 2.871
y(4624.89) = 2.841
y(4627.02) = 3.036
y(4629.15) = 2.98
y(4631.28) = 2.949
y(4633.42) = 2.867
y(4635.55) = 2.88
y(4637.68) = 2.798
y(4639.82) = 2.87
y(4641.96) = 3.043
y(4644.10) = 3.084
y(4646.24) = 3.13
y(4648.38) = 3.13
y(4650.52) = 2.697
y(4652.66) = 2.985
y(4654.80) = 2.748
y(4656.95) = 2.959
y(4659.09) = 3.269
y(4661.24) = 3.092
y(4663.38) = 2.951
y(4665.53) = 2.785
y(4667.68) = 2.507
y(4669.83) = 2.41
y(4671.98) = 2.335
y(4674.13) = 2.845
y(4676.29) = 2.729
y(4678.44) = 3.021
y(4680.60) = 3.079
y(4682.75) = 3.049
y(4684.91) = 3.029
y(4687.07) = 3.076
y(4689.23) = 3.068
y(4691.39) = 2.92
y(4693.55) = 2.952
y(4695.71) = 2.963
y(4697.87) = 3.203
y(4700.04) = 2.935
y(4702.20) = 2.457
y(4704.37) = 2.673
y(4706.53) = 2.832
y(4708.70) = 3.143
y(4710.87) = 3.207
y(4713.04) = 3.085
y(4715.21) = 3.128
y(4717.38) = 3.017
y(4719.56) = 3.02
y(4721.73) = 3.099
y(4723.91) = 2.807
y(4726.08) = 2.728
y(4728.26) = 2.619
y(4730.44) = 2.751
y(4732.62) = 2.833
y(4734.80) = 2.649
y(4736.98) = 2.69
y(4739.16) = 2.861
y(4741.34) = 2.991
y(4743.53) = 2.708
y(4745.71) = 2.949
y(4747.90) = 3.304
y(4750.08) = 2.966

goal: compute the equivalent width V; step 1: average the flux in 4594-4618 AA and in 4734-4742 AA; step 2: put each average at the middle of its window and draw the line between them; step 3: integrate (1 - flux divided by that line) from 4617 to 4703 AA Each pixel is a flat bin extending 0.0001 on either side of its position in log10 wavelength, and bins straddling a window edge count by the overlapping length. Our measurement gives 1.07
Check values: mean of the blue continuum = 3.06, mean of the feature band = 2.91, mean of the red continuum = 2.79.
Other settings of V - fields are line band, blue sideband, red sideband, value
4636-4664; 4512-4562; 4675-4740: -0.6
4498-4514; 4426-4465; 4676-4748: -1.0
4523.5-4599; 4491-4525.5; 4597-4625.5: 3.1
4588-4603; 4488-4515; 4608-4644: 0.6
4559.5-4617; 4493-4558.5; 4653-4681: -1.8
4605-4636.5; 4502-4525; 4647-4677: -1.9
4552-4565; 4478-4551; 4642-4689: 0.5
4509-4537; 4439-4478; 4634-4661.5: 1.0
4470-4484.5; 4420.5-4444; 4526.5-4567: -1.5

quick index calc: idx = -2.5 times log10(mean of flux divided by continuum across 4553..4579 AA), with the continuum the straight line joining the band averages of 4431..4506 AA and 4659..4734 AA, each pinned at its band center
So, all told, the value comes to -0.01 mag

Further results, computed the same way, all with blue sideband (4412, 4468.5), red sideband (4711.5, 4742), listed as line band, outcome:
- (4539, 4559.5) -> -0.08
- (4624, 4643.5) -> -0.03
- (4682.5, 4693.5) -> -0.06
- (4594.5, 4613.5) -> -0.07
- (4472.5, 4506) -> -0.07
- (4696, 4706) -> 0.02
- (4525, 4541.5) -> 0.02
